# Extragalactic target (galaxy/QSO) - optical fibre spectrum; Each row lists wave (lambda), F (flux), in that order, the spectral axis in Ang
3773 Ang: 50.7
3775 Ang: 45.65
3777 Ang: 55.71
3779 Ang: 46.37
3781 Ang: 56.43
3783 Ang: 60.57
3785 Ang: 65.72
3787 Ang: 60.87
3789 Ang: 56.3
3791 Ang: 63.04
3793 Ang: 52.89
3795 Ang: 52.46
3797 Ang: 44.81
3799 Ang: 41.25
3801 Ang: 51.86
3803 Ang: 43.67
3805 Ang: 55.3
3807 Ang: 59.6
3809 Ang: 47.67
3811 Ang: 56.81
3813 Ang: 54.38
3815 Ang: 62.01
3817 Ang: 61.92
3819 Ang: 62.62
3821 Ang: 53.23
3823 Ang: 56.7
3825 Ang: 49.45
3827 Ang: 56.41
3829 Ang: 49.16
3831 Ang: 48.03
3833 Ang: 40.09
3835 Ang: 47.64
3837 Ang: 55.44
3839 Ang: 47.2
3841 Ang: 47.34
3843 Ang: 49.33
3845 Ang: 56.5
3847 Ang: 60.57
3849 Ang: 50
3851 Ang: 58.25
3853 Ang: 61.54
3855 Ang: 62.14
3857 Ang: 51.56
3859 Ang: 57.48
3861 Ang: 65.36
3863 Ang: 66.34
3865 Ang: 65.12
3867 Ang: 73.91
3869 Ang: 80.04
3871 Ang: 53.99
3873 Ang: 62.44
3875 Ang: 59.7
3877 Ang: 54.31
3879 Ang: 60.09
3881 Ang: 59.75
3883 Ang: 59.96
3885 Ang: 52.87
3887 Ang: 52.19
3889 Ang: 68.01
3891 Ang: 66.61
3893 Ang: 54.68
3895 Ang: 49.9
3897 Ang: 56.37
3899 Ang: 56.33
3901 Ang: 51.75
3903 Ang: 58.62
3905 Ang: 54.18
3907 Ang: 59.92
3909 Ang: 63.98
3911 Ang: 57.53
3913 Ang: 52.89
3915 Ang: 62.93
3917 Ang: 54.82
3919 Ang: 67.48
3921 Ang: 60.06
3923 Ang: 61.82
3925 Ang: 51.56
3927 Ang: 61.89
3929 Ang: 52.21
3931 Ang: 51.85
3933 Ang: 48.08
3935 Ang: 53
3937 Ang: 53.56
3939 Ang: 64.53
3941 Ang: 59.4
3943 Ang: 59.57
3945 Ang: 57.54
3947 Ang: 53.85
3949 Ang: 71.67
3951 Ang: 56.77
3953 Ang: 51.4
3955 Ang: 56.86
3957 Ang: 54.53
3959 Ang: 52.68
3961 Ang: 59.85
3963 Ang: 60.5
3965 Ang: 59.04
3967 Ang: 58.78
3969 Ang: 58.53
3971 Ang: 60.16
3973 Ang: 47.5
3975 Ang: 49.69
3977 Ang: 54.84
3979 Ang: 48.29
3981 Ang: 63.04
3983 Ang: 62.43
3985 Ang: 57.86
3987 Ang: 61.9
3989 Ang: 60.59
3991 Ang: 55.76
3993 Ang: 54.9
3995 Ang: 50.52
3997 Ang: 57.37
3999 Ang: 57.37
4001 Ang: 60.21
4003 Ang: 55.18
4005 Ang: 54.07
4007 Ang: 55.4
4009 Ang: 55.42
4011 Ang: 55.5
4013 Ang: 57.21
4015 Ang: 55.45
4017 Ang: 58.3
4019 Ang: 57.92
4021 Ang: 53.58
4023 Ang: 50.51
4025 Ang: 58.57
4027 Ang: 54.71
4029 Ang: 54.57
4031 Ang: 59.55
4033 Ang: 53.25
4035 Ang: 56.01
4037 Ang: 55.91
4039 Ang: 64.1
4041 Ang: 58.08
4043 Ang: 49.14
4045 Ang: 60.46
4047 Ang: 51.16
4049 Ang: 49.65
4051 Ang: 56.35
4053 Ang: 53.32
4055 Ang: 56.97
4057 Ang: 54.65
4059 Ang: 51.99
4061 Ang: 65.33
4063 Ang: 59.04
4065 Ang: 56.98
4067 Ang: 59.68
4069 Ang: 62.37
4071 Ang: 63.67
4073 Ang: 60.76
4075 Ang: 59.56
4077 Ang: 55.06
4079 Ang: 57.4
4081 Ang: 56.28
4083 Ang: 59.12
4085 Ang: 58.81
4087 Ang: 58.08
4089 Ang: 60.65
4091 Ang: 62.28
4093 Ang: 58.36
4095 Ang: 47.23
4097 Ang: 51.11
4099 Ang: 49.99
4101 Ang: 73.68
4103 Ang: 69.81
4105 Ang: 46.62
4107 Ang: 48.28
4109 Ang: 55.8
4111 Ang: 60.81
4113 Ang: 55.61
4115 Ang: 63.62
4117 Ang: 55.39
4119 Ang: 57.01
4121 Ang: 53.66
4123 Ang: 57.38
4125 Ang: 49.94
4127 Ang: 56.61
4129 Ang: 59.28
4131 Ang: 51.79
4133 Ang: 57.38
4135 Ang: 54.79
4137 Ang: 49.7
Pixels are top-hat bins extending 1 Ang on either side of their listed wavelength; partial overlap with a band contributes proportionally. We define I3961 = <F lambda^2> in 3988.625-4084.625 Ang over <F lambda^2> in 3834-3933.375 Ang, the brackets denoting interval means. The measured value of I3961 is 1.06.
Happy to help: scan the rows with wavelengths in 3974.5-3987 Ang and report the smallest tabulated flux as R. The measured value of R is 48.29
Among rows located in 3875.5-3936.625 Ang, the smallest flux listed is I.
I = 48.08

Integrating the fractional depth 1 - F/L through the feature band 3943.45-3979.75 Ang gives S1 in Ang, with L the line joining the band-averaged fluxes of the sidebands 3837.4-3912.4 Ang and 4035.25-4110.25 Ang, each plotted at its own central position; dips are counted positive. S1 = 0.99 Ang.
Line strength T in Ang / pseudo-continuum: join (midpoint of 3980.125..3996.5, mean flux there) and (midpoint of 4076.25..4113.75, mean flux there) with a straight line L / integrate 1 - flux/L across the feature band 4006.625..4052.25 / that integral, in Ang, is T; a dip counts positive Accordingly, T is 1.7 Ang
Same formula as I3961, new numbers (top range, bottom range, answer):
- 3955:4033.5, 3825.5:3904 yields 1.05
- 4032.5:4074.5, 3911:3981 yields 1.06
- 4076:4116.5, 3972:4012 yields 1.08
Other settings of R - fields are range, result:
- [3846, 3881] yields 50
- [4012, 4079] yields 49.14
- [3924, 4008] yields 47.5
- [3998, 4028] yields 50.51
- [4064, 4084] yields 55.06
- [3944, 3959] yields 51.4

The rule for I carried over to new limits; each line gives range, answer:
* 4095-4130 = 46.62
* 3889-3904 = 49.9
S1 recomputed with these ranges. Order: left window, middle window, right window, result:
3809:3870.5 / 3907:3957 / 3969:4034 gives -1.22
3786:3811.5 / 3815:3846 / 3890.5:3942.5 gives 0.86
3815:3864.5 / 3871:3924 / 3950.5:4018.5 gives -2.64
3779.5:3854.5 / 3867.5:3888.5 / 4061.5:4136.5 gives -2.06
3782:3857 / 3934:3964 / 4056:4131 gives -1.07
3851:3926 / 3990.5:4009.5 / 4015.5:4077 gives 0.67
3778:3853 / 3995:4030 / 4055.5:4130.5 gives 0.39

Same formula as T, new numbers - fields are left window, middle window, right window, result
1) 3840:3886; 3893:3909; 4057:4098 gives 0.9 Ang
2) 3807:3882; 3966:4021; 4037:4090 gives 0.9 Ang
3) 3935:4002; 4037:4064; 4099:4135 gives 0.4 Ang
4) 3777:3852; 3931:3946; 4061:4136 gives -0.2 Ang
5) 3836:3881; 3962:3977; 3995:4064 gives 0.2 Ang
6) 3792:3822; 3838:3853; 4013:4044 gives 0.1 Ang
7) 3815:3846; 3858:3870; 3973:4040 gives -3.4 Ang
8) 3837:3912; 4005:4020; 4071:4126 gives 0.4 Ang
